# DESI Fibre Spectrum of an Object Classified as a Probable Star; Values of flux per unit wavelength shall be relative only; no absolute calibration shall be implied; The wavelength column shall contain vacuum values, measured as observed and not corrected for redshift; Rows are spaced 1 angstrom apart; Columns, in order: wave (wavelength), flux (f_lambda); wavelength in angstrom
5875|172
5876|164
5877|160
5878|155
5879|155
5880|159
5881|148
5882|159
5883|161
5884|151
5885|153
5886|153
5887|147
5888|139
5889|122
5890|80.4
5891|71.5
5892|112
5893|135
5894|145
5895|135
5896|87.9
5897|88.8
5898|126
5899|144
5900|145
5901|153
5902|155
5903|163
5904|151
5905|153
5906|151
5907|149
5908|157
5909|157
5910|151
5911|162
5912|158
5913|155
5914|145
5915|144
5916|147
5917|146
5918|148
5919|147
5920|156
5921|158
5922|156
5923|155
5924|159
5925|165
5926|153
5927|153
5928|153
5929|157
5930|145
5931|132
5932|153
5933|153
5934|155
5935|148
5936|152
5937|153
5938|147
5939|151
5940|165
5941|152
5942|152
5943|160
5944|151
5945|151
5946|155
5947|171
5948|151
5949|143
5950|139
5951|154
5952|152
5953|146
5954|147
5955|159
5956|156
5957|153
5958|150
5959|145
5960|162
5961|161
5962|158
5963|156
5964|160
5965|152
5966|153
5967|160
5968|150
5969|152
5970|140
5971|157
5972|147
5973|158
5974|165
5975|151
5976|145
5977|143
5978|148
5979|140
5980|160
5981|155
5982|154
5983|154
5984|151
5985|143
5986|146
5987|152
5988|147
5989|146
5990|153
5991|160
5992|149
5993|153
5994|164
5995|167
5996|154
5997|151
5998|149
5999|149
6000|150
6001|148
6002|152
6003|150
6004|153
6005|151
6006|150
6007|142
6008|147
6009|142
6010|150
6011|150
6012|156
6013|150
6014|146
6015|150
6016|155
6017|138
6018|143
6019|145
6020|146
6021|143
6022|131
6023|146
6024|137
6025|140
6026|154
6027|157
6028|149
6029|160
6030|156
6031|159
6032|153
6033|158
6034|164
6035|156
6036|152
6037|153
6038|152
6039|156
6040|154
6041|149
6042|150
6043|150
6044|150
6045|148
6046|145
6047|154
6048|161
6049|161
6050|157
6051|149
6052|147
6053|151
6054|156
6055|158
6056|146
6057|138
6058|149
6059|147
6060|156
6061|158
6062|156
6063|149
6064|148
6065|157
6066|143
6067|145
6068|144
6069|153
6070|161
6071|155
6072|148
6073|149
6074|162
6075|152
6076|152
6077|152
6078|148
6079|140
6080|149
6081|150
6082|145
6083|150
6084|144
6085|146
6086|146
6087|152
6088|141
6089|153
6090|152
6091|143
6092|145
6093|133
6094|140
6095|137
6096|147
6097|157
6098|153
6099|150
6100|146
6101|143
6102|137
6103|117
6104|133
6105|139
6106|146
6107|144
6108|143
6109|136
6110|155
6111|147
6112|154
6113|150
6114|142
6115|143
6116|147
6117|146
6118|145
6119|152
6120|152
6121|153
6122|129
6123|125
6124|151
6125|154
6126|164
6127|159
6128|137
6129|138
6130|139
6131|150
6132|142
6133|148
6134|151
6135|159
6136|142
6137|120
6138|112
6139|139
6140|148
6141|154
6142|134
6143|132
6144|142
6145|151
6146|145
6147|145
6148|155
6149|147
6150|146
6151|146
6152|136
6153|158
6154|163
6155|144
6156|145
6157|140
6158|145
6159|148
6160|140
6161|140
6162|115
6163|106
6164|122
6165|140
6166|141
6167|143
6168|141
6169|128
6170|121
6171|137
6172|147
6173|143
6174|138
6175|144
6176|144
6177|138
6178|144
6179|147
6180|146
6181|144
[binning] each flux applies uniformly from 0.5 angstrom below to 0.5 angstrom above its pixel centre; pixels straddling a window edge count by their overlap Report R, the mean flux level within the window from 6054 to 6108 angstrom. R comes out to 147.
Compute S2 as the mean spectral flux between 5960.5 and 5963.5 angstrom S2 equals 158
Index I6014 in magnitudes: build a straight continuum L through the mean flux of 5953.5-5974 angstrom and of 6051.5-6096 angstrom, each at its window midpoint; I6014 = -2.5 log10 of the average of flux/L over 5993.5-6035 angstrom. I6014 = 0.010 mag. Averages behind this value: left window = 154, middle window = 150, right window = 149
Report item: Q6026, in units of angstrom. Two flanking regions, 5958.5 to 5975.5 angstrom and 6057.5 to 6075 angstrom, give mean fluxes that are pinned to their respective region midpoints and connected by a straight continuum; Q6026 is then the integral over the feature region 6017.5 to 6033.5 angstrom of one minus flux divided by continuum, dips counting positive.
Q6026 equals 0.5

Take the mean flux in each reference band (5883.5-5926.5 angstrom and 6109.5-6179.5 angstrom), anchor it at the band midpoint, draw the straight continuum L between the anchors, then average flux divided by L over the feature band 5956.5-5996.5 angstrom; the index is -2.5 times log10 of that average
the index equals -0.08 mag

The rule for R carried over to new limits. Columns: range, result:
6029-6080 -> 152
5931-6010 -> 152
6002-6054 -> 150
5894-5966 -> 150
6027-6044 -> 154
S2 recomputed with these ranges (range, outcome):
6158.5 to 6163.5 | 130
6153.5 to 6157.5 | 148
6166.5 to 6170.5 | 133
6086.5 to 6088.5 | 146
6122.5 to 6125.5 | 143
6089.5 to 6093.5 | 143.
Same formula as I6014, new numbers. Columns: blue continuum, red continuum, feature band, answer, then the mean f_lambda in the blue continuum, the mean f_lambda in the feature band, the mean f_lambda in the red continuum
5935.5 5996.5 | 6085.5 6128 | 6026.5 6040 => -0.05 mag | 153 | 156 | 145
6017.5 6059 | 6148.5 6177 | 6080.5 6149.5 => 0.00 mag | 151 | 144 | 140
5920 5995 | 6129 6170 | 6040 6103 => -0.02 mag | 153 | 149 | 141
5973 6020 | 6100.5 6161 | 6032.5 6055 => -0.04 mag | 150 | 153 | 144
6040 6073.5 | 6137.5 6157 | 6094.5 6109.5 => 0.04 mag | 151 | 142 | 144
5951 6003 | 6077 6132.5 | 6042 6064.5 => -0.02 mag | 152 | 152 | 145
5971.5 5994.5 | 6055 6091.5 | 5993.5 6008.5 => -0.01 mag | 151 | 152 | 150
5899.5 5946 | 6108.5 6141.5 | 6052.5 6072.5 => -0.03 mag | 153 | 151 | 145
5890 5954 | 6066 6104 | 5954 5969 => -0.06 mag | 147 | 155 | 147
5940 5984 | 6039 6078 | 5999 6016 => 0.02 mag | 153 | 149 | 152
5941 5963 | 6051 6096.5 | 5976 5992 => 0.01 mag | 153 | 150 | 149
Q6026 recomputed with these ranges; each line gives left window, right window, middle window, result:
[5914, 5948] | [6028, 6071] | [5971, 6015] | 0.47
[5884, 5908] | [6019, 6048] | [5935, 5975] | -3.46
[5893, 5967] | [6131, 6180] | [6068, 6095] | -0.79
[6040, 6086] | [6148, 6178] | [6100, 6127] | 0.13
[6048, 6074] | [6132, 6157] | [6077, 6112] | 0.95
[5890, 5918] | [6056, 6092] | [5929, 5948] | -1.51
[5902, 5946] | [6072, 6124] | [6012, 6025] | 0.38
